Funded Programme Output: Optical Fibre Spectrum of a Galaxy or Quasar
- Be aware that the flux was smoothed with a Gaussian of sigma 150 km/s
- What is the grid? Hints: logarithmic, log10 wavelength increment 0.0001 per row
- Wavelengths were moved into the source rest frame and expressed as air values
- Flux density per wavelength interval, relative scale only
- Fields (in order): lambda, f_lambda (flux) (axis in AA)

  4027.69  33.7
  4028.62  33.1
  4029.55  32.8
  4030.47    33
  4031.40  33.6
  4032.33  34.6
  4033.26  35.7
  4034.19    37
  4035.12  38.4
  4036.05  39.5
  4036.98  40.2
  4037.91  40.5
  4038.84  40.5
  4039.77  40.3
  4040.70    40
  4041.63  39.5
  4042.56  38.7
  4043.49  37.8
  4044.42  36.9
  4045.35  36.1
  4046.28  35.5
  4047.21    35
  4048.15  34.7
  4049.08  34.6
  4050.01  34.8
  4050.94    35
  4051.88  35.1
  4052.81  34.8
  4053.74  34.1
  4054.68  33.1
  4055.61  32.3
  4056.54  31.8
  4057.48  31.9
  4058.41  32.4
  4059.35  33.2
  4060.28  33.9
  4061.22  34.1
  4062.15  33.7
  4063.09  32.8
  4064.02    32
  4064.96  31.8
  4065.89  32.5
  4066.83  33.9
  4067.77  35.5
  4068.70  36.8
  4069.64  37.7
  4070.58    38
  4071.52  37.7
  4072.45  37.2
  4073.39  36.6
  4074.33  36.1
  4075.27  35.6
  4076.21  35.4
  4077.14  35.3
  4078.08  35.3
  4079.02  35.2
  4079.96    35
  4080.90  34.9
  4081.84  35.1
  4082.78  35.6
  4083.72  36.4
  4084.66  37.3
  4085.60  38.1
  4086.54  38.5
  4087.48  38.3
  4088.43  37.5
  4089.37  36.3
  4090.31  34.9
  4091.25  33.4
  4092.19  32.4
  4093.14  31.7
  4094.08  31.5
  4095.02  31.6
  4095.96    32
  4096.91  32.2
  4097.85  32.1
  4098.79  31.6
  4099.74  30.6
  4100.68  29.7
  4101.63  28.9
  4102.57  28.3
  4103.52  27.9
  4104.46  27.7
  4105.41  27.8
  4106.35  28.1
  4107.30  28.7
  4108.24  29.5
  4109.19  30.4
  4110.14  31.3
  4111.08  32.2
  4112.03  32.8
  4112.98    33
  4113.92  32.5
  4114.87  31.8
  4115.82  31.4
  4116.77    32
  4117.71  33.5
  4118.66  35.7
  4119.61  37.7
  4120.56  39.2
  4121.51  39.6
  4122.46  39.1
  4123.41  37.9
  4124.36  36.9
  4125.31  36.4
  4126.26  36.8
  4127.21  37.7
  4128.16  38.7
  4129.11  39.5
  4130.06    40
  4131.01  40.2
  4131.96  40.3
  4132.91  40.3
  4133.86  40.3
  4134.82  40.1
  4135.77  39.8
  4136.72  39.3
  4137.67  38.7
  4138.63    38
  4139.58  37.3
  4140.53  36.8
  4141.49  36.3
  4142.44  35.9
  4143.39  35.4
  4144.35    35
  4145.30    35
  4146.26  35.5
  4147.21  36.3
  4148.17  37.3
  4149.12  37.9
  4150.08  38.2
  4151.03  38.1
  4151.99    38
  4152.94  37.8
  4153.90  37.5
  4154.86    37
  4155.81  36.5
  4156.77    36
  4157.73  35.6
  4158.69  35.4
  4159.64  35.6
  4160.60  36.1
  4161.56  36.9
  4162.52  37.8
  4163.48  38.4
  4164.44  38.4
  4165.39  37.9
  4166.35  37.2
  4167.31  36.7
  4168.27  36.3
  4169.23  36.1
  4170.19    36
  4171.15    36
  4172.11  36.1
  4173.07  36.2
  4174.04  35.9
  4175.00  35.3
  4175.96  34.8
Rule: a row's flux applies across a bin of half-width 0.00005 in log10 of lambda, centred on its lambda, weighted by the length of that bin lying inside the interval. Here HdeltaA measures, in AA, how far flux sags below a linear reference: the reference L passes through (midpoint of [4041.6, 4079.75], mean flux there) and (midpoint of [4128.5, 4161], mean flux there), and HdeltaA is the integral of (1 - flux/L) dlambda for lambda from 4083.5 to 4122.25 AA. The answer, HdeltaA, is 3.6 AA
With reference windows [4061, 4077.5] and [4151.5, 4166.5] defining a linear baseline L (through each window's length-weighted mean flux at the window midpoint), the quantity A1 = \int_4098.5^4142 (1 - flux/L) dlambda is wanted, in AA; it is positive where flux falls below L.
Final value 1.7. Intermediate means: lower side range 35.2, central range 34.9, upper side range 37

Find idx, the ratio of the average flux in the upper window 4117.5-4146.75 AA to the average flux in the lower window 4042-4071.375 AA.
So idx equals 1.10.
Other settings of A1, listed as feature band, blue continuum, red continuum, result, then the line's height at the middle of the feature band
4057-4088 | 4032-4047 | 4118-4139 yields 2.5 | 38.4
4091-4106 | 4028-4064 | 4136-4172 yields 2.3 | 36.2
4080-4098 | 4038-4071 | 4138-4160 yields 0.5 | 35.7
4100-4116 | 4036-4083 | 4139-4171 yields 2.7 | 36.2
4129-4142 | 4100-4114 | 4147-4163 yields -1.9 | 34.1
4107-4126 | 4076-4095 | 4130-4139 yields 2.0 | 38.1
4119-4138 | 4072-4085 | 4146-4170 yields -1.2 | 36.5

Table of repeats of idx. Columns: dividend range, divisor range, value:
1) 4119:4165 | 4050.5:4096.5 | 1.09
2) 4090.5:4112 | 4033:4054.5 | 0.82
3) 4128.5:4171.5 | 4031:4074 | 1.05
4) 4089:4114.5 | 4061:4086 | 0.88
